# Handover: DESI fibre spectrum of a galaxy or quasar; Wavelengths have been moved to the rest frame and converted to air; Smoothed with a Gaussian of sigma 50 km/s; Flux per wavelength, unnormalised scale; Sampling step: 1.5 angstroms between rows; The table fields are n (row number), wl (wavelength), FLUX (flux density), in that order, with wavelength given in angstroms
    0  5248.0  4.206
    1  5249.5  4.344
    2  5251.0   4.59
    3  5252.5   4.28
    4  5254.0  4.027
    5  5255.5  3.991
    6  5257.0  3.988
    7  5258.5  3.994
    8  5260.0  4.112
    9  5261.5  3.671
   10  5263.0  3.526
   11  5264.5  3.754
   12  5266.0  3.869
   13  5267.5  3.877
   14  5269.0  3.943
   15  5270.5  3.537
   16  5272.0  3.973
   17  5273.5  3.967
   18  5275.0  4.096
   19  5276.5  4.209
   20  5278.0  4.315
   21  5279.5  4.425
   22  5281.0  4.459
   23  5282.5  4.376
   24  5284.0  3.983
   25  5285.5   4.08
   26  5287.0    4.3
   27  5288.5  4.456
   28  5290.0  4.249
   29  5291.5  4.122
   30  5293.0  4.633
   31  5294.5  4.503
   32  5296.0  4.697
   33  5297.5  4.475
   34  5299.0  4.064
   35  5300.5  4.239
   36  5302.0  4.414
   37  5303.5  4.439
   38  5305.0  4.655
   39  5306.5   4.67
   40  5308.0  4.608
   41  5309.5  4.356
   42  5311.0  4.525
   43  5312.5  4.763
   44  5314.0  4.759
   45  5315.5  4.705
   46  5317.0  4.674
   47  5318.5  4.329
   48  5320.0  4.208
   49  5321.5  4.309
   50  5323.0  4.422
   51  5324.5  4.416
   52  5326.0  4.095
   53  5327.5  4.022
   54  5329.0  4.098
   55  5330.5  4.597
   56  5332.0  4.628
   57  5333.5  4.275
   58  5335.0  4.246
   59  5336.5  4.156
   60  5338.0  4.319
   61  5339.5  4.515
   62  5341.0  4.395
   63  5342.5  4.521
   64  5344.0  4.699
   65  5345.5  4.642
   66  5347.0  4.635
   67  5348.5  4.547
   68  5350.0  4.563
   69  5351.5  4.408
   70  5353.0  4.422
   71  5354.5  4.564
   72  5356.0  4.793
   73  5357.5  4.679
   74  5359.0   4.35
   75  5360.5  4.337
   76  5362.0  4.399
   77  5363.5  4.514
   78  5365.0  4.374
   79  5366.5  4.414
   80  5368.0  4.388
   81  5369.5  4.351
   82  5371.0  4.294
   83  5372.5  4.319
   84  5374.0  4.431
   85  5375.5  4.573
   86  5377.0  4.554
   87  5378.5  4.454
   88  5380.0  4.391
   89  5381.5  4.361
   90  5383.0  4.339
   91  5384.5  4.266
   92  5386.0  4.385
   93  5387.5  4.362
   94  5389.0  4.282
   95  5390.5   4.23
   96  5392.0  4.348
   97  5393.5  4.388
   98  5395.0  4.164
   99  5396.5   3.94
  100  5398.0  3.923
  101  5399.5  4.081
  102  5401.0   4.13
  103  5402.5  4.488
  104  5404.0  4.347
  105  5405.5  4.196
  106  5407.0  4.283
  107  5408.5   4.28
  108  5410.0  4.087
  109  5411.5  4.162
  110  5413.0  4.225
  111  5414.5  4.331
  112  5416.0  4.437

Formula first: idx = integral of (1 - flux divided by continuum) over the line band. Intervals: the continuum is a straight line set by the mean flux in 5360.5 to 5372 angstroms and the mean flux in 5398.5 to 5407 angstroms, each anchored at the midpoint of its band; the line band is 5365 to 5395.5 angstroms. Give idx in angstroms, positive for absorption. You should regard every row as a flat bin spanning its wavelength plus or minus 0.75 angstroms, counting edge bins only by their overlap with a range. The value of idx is -0.3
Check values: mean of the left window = 4.39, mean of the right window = 4.24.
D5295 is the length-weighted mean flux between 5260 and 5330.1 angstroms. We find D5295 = 4.27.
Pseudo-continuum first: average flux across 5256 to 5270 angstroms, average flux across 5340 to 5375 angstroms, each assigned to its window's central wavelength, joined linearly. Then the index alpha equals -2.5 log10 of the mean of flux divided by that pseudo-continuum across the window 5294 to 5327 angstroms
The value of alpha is -0.07 mag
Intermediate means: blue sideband 3.86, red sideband 4.48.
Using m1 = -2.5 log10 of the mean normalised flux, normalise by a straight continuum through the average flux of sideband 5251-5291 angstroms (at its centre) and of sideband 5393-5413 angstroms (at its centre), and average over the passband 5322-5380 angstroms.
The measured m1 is -0.07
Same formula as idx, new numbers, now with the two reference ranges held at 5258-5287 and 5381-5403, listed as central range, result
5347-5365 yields -1.44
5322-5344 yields -1.16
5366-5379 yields -0.66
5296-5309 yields -1.23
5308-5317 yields -1.17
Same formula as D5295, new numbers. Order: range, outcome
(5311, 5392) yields 4.43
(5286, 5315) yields 4.47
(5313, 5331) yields 4.39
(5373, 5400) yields 4.31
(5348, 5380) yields 4.46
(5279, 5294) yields 4.31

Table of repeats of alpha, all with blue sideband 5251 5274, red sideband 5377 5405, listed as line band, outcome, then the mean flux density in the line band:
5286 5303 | -0.09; 4.37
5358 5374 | -0.04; 4.38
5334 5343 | -0.06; 4.35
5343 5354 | -0.10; 4.56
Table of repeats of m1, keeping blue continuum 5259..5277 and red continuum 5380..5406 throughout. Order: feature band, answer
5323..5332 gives -0.062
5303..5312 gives -0.142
